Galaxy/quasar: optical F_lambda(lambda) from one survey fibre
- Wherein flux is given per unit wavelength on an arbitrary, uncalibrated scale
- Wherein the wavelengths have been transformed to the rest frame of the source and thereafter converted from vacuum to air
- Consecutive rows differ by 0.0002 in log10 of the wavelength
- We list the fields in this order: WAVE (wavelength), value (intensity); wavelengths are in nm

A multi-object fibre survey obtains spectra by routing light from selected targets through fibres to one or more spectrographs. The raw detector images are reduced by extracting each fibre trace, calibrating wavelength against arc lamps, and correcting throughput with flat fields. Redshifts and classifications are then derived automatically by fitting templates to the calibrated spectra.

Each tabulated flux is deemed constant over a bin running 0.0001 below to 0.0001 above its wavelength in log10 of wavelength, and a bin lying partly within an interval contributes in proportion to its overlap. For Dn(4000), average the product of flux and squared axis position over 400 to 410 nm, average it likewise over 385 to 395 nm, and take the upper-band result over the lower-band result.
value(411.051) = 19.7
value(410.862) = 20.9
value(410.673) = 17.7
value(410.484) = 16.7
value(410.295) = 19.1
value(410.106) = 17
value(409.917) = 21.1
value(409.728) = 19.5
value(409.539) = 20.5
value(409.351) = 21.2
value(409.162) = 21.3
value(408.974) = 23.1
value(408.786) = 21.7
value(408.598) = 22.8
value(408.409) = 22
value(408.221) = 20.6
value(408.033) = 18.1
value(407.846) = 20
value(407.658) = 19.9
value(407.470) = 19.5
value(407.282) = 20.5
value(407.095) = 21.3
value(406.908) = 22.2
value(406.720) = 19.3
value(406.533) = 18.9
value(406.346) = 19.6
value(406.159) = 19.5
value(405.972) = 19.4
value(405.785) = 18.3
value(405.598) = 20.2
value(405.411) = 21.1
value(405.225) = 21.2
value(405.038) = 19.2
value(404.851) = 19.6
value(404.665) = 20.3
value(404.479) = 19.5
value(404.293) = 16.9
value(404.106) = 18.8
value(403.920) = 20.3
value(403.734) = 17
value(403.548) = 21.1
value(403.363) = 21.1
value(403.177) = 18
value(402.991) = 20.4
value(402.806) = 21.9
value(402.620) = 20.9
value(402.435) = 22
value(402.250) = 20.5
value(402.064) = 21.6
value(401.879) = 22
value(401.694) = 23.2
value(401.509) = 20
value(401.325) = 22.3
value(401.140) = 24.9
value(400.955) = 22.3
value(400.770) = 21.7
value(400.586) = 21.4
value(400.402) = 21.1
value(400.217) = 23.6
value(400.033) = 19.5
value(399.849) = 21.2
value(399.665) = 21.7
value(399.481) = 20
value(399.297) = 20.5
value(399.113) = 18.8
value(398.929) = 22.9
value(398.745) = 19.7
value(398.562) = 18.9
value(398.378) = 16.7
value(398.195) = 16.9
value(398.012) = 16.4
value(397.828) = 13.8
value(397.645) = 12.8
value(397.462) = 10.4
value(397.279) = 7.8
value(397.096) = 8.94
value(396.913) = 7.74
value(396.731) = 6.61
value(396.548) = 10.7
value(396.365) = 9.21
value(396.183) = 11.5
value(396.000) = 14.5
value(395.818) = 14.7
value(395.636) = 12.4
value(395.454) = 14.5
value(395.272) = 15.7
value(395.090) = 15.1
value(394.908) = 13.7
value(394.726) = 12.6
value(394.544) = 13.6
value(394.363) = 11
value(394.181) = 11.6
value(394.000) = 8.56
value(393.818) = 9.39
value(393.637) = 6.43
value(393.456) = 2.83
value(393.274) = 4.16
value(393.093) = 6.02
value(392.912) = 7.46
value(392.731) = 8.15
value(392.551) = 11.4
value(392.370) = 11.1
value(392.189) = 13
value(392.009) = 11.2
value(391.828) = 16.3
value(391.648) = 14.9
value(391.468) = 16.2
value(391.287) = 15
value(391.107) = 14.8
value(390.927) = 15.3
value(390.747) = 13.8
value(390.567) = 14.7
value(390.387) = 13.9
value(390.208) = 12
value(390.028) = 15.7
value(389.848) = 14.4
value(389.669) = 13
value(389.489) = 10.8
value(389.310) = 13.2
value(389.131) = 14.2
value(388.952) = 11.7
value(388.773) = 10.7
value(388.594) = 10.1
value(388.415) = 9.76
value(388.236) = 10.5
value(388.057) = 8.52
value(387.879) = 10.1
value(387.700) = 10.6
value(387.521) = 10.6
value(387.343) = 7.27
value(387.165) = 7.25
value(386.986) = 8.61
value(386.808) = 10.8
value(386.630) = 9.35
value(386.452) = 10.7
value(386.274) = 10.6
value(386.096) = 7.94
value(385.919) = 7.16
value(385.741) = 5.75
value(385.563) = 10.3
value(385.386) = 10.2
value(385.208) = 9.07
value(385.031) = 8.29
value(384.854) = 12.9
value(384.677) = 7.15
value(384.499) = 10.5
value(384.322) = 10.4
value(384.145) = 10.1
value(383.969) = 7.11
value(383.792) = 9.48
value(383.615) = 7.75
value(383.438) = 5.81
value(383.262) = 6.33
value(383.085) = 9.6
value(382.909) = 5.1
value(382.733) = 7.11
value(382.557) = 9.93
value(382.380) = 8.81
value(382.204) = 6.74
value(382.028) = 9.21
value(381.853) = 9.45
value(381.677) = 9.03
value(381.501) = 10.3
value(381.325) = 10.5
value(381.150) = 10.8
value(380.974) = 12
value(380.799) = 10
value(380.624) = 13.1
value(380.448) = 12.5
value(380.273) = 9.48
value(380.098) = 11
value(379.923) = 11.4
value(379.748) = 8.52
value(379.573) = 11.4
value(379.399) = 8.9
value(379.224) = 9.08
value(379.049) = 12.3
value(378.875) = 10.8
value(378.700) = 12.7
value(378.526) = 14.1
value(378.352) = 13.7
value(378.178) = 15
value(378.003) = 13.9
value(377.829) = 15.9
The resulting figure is 2.05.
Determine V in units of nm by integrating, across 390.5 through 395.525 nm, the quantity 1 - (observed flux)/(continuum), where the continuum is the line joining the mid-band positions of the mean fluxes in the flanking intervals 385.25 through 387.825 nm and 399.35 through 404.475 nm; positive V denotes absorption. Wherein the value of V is 0.79 nm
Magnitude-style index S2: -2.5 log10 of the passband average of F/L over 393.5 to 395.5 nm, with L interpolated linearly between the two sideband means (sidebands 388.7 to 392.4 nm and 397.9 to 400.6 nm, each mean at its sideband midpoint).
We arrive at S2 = 0.373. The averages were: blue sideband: 13.7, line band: 11.8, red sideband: 19.9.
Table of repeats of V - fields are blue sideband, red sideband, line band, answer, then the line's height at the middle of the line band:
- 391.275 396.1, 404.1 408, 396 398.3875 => 0.42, 13.8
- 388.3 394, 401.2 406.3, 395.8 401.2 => 0.11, 16.6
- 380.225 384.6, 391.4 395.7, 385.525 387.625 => 0.23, 9.93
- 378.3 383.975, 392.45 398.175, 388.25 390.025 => -0.30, 10.3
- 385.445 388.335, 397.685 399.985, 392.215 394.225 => 0.88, 14.3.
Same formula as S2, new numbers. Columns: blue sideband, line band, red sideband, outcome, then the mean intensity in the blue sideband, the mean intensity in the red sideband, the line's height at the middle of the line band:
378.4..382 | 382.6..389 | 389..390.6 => 0.345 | 10.9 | 13.5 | 12.4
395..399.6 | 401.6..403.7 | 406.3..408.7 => -0.201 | 14.3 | 20.4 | 17.5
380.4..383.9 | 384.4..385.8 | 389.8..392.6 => 0.146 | 9.12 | 14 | 10.7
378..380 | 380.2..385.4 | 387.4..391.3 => 0.275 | 11.7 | 12.3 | 12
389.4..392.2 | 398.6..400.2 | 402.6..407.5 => -0.175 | 14.1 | 19.8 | 17.6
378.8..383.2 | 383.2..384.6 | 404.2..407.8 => 0.288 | 9.86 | 19.8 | 11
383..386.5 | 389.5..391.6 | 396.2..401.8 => -0.163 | 8.83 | 17.3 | 12.3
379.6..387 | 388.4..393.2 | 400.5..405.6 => 0.083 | 9.33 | 20.7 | 13.6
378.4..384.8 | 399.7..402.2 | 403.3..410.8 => -0.244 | 9.72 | 19.9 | 17.5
